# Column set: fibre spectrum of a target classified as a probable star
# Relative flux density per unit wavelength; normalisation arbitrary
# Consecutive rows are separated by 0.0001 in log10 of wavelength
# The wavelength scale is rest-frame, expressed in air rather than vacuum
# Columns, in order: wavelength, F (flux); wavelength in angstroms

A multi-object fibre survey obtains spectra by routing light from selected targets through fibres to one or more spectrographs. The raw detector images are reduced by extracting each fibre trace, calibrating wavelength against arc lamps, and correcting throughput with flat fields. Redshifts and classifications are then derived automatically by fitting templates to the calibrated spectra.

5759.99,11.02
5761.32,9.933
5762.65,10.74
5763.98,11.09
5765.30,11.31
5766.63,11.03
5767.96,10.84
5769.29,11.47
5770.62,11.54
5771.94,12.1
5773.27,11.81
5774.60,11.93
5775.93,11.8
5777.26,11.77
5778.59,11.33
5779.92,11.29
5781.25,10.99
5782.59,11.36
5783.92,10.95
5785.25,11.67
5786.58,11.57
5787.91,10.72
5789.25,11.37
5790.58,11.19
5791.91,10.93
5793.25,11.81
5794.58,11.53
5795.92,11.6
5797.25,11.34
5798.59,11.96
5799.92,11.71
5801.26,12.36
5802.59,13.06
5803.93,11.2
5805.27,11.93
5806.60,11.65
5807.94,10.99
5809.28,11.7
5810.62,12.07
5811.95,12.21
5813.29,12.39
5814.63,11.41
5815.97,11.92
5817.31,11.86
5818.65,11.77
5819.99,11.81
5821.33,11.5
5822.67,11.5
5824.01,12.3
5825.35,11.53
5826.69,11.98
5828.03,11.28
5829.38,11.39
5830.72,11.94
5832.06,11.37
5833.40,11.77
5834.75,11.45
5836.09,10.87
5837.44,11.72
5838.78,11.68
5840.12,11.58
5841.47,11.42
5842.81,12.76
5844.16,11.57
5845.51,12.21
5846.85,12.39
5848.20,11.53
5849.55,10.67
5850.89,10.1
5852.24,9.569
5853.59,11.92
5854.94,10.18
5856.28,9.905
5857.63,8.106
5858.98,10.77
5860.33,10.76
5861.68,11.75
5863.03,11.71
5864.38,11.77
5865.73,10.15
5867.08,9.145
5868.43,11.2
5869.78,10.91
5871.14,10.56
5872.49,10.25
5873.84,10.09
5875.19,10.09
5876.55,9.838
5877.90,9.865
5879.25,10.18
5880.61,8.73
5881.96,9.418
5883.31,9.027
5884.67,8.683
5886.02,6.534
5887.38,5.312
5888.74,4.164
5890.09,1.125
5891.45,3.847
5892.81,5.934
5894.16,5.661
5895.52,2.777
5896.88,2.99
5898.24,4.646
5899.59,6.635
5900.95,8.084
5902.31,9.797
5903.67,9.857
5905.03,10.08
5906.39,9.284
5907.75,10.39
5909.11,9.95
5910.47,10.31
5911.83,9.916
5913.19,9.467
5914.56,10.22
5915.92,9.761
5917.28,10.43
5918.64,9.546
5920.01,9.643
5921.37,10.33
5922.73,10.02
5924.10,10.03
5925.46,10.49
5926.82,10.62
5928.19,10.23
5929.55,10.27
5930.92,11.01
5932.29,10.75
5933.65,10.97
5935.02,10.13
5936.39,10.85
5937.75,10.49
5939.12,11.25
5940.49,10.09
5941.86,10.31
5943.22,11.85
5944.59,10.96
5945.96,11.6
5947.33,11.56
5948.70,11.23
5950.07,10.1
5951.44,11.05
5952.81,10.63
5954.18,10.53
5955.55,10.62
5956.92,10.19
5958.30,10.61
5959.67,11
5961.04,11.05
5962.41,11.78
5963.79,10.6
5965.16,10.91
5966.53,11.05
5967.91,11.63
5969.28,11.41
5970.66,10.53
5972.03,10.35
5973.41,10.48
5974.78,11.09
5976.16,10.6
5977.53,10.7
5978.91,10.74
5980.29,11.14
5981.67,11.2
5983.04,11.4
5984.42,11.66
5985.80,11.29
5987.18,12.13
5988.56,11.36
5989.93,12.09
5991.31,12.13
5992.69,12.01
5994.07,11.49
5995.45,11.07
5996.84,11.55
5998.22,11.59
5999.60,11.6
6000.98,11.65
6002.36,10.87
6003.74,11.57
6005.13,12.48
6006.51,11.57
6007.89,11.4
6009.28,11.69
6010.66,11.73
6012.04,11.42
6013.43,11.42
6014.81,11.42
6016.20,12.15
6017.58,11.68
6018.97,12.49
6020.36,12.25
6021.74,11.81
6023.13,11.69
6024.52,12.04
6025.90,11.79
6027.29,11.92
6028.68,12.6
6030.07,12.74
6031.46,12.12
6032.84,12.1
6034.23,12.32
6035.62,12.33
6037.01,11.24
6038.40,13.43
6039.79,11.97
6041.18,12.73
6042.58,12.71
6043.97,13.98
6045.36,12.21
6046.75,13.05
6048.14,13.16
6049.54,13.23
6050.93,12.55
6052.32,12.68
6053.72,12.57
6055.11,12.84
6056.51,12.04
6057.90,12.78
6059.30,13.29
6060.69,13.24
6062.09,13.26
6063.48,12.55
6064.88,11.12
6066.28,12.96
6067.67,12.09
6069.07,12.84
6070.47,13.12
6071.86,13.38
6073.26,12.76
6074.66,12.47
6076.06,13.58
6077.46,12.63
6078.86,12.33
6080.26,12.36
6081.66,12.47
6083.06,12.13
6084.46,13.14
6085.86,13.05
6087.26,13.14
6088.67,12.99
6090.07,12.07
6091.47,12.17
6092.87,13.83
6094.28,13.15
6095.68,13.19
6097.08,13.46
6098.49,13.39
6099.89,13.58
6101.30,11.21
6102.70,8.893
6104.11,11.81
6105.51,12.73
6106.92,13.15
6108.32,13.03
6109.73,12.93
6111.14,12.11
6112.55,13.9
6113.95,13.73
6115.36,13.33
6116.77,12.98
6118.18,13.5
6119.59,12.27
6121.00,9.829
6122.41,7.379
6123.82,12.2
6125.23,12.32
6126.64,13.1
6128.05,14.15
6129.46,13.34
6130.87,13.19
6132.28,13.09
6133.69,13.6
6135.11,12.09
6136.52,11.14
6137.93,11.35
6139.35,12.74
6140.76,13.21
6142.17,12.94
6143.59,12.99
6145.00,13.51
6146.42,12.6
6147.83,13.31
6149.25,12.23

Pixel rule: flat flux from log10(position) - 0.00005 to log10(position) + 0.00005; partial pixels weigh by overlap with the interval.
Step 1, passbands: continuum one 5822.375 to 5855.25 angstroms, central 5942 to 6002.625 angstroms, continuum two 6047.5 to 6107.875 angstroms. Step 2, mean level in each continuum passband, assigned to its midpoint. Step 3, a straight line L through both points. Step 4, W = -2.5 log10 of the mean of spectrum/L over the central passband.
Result 0.09 mag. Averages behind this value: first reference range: 11.5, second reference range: 12.7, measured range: 11.2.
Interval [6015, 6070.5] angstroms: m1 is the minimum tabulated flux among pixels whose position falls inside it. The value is 11.12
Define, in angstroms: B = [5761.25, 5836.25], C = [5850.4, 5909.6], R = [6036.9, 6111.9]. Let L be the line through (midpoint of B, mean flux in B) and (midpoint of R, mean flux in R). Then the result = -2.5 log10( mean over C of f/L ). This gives 0.34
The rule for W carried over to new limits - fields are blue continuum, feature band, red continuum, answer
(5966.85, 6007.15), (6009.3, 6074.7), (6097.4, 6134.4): -0.052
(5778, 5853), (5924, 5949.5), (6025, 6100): 0.127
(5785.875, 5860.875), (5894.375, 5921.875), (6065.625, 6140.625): 0.339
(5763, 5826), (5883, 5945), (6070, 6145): 0.338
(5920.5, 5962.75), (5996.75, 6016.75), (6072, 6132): -0.012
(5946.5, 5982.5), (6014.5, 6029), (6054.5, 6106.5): -0.021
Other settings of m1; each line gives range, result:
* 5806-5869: 8.106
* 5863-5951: 1.125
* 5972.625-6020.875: 10.48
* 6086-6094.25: 12.07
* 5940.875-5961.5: 10.1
